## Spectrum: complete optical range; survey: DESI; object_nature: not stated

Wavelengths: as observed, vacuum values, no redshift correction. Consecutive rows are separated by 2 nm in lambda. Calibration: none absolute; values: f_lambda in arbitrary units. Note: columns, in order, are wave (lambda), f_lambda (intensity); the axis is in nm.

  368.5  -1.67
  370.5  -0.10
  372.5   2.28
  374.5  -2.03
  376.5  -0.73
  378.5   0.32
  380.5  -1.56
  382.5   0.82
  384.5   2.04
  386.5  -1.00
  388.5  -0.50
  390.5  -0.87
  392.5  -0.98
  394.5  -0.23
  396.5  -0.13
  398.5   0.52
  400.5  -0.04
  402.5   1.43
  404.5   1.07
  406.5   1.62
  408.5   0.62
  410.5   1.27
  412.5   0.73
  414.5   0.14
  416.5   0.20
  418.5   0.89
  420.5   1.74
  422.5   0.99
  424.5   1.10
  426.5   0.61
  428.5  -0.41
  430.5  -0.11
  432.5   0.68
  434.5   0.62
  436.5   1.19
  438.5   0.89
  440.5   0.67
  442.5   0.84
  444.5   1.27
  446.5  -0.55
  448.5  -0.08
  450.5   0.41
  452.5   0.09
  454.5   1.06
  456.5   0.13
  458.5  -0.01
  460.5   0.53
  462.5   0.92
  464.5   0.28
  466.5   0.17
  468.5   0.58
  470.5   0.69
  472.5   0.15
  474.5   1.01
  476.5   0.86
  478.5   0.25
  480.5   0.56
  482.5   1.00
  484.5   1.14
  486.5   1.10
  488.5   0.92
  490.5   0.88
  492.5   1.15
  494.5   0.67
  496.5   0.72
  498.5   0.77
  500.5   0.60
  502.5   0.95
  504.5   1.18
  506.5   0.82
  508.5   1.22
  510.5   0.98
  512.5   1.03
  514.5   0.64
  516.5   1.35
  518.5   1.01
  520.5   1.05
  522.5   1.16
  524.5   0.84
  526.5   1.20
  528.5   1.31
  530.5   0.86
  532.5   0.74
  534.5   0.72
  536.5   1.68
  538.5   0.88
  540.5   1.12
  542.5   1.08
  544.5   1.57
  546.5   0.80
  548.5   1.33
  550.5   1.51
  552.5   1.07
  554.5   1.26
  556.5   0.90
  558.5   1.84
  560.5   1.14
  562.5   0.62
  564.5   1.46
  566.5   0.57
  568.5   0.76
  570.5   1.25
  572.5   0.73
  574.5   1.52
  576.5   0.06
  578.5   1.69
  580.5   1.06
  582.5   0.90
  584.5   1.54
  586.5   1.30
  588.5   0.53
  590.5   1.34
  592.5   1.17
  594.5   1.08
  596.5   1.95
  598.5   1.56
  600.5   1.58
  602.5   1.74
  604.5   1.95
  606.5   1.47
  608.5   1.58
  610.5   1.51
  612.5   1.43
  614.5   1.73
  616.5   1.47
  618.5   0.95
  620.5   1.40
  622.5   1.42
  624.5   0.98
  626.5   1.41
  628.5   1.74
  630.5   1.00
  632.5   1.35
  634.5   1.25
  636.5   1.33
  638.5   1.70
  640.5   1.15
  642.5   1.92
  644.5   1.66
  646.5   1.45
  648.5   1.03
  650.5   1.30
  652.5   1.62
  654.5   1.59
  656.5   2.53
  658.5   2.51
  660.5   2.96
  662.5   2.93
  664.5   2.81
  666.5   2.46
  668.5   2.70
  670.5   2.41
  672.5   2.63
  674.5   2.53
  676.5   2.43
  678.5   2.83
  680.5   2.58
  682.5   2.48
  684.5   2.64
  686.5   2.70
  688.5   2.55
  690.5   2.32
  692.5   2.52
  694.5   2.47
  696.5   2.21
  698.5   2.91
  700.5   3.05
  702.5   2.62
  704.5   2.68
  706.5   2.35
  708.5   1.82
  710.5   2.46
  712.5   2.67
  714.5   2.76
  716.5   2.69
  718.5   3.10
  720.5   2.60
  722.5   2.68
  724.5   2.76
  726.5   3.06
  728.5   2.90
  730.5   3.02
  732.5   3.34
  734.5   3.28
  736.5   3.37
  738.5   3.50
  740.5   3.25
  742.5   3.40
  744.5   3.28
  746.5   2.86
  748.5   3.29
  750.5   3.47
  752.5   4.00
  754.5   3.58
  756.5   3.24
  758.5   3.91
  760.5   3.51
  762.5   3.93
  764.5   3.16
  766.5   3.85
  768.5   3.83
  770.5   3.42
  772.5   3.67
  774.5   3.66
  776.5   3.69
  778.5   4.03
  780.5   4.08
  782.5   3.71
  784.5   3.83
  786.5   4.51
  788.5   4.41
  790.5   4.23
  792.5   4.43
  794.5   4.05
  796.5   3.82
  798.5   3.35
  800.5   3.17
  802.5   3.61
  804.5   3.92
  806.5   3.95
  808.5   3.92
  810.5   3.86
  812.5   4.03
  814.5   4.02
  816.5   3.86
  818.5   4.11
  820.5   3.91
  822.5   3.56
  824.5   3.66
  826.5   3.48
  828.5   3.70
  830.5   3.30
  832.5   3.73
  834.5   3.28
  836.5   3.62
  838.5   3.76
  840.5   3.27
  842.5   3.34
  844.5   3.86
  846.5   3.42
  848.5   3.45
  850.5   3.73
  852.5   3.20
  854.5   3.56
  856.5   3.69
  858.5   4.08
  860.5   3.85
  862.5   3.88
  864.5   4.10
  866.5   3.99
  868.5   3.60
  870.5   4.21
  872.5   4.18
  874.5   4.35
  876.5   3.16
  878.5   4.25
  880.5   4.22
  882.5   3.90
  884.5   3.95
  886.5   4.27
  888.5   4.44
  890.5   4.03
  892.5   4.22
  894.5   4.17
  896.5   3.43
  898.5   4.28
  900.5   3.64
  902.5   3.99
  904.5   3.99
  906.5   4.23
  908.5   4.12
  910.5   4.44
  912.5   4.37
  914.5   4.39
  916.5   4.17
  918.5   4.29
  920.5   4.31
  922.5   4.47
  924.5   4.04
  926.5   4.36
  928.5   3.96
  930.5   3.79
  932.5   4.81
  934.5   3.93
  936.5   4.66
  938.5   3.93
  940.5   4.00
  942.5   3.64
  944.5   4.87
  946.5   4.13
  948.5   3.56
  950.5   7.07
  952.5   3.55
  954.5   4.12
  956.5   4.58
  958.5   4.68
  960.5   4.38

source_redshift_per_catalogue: 0.65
